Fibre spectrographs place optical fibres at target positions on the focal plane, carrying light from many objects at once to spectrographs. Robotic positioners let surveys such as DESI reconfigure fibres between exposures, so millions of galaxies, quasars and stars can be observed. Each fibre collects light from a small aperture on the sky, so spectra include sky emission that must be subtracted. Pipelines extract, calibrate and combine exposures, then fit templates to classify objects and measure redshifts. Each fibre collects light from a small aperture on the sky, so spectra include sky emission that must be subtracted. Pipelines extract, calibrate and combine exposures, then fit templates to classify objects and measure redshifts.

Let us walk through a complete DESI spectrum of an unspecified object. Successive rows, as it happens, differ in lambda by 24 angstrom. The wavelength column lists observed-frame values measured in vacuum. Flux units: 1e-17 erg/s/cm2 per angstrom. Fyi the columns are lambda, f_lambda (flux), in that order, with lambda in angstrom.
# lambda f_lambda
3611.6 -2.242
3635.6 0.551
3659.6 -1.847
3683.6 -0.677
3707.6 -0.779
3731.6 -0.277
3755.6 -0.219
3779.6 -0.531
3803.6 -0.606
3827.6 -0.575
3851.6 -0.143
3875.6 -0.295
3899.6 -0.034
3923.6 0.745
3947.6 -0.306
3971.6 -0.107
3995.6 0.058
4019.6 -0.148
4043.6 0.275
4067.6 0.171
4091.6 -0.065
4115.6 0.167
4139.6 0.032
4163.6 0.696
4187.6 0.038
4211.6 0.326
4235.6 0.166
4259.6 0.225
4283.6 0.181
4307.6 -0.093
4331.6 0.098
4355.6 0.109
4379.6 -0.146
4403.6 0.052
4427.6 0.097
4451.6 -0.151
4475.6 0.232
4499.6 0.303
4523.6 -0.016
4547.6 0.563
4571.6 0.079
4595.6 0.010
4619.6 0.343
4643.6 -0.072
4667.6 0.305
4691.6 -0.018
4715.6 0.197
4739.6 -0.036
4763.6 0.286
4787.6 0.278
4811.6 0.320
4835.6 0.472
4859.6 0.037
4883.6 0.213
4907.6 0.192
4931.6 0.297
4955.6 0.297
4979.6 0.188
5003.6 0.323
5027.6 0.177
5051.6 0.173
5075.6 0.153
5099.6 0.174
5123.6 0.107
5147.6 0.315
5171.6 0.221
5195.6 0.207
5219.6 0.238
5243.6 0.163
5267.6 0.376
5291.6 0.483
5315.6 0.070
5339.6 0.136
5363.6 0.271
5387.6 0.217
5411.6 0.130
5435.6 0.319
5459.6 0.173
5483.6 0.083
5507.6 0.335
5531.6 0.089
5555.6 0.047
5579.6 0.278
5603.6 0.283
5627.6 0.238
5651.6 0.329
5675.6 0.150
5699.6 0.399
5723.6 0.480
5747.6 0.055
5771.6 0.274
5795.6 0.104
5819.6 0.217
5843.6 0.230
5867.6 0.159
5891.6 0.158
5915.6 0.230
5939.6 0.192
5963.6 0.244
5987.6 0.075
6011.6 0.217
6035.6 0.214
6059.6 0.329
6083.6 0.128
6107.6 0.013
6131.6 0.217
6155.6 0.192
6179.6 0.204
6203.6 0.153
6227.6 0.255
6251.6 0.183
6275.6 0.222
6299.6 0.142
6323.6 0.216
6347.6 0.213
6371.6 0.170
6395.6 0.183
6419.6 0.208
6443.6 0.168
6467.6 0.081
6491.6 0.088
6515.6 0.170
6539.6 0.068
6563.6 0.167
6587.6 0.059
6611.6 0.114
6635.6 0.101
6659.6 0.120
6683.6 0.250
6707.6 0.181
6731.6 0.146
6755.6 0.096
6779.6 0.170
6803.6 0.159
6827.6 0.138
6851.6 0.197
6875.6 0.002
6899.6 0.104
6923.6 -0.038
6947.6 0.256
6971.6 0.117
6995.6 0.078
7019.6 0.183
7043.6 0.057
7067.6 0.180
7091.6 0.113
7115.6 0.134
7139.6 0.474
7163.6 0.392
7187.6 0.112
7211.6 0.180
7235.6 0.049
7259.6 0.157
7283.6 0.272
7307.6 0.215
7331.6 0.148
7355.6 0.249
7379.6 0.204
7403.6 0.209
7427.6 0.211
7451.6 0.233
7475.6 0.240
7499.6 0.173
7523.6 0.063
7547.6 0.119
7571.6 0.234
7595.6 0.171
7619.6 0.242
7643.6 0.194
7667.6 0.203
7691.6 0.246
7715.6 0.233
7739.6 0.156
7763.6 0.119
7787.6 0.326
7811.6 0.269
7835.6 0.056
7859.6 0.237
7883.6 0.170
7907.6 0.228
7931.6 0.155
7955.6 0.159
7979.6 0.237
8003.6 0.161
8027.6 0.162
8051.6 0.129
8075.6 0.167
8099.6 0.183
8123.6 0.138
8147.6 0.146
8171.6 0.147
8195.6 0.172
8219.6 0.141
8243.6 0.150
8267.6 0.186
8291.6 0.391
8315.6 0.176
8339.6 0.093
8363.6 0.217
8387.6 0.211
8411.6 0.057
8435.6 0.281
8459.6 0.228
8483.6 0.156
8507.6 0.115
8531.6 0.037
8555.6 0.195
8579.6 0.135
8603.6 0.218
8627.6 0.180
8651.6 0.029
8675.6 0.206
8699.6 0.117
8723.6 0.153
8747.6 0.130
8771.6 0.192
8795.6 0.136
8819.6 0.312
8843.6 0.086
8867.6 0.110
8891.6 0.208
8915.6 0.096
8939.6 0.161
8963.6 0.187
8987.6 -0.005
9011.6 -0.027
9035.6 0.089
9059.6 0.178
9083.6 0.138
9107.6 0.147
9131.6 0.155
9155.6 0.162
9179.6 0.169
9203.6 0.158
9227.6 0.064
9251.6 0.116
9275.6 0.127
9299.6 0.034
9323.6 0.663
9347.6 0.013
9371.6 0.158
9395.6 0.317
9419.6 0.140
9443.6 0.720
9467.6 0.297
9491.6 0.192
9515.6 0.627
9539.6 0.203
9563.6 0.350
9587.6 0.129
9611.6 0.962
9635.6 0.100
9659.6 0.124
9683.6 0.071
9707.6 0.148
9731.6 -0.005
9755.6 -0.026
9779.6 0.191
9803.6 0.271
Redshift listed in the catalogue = 0.918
